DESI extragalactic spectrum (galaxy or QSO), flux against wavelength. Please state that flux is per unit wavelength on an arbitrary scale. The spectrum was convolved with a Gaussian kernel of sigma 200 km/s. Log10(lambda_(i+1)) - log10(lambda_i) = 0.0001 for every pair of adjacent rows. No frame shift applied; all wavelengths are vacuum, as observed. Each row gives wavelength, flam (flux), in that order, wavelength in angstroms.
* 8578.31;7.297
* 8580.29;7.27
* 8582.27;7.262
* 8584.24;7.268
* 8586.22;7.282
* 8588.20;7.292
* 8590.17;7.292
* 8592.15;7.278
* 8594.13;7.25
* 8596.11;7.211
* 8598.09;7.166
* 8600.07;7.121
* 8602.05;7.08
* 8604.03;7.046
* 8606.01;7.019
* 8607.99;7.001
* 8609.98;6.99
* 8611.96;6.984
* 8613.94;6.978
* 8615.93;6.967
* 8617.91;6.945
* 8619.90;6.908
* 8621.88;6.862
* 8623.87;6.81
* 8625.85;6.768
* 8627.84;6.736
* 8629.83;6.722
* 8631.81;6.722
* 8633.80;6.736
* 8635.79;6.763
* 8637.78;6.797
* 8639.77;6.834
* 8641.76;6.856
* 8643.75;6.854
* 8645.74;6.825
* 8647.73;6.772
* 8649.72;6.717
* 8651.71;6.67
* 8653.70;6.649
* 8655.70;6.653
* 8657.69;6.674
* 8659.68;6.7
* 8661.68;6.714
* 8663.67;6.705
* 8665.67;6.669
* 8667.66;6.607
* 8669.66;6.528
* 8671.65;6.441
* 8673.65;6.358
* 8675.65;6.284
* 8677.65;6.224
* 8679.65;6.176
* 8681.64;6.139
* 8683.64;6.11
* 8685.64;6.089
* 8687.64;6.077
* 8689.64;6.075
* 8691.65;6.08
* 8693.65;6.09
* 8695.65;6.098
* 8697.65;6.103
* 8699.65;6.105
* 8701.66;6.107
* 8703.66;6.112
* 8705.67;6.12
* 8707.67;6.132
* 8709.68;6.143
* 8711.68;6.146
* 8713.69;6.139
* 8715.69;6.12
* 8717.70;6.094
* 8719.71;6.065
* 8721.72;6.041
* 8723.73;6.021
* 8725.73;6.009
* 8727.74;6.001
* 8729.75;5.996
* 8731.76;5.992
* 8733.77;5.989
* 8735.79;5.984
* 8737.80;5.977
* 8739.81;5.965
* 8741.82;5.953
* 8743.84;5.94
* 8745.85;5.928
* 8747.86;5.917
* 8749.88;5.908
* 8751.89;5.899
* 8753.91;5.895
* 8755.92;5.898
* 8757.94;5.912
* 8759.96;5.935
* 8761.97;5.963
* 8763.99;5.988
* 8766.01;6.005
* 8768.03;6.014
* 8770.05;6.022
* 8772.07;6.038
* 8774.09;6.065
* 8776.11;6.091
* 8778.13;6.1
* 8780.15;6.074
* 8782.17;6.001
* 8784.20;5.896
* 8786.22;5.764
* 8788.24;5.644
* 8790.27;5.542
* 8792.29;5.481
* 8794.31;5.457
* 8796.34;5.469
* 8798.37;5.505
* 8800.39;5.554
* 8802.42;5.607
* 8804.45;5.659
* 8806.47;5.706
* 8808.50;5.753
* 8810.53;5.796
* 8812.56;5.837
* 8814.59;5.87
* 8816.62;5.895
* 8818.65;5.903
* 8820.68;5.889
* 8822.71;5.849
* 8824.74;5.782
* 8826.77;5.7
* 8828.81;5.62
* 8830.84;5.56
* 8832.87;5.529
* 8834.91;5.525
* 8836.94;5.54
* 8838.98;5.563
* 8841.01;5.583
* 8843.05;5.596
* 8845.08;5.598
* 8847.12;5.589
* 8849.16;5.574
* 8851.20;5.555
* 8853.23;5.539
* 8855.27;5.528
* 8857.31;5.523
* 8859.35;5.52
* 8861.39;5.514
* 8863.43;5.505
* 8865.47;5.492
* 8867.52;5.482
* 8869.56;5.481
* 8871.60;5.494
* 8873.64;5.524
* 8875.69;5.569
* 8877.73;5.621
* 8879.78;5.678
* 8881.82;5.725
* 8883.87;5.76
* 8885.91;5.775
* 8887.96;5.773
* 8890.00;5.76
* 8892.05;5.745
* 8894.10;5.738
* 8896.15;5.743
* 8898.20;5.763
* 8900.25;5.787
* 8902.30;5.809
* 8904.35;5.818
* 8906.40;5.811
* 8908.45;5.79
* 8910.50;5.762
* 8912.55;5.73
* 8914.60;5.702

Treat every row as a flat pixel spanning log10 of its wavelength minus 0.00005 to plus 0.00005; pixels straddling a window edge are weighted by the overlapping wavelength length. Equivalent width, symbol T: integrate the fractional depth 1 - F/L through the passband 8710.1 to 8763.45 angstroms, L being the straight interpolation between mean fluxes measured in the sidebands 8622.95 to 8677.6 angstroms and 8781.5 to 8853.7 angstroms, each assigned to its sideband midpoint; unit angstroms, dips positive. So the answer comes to 1.4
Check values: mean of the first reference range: 6.68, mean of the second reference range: 5.66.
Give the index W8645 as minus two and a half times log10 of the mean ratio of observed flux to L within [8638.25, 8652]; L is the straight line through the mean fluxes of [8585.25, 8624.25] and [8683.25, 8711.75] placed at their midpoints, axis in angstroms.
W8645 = -0.02 mag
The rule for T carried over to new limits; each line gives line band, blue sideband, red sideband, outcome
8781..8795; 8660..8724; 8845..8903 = 0.51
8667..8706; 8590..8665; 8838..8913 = 2.33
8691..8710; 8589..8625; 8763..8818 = 0.92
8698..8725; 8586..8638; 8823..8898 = 1.40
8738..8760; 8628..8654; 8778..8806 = 0.25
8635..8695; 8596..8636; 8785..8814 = 0.76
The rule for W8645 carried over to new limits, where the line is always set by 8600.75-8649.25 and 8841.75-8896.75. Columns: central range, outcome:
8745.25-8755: 0.056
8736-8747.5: 0.055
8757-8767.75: 0.035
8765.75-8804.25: 0.045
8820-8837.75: 0.029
